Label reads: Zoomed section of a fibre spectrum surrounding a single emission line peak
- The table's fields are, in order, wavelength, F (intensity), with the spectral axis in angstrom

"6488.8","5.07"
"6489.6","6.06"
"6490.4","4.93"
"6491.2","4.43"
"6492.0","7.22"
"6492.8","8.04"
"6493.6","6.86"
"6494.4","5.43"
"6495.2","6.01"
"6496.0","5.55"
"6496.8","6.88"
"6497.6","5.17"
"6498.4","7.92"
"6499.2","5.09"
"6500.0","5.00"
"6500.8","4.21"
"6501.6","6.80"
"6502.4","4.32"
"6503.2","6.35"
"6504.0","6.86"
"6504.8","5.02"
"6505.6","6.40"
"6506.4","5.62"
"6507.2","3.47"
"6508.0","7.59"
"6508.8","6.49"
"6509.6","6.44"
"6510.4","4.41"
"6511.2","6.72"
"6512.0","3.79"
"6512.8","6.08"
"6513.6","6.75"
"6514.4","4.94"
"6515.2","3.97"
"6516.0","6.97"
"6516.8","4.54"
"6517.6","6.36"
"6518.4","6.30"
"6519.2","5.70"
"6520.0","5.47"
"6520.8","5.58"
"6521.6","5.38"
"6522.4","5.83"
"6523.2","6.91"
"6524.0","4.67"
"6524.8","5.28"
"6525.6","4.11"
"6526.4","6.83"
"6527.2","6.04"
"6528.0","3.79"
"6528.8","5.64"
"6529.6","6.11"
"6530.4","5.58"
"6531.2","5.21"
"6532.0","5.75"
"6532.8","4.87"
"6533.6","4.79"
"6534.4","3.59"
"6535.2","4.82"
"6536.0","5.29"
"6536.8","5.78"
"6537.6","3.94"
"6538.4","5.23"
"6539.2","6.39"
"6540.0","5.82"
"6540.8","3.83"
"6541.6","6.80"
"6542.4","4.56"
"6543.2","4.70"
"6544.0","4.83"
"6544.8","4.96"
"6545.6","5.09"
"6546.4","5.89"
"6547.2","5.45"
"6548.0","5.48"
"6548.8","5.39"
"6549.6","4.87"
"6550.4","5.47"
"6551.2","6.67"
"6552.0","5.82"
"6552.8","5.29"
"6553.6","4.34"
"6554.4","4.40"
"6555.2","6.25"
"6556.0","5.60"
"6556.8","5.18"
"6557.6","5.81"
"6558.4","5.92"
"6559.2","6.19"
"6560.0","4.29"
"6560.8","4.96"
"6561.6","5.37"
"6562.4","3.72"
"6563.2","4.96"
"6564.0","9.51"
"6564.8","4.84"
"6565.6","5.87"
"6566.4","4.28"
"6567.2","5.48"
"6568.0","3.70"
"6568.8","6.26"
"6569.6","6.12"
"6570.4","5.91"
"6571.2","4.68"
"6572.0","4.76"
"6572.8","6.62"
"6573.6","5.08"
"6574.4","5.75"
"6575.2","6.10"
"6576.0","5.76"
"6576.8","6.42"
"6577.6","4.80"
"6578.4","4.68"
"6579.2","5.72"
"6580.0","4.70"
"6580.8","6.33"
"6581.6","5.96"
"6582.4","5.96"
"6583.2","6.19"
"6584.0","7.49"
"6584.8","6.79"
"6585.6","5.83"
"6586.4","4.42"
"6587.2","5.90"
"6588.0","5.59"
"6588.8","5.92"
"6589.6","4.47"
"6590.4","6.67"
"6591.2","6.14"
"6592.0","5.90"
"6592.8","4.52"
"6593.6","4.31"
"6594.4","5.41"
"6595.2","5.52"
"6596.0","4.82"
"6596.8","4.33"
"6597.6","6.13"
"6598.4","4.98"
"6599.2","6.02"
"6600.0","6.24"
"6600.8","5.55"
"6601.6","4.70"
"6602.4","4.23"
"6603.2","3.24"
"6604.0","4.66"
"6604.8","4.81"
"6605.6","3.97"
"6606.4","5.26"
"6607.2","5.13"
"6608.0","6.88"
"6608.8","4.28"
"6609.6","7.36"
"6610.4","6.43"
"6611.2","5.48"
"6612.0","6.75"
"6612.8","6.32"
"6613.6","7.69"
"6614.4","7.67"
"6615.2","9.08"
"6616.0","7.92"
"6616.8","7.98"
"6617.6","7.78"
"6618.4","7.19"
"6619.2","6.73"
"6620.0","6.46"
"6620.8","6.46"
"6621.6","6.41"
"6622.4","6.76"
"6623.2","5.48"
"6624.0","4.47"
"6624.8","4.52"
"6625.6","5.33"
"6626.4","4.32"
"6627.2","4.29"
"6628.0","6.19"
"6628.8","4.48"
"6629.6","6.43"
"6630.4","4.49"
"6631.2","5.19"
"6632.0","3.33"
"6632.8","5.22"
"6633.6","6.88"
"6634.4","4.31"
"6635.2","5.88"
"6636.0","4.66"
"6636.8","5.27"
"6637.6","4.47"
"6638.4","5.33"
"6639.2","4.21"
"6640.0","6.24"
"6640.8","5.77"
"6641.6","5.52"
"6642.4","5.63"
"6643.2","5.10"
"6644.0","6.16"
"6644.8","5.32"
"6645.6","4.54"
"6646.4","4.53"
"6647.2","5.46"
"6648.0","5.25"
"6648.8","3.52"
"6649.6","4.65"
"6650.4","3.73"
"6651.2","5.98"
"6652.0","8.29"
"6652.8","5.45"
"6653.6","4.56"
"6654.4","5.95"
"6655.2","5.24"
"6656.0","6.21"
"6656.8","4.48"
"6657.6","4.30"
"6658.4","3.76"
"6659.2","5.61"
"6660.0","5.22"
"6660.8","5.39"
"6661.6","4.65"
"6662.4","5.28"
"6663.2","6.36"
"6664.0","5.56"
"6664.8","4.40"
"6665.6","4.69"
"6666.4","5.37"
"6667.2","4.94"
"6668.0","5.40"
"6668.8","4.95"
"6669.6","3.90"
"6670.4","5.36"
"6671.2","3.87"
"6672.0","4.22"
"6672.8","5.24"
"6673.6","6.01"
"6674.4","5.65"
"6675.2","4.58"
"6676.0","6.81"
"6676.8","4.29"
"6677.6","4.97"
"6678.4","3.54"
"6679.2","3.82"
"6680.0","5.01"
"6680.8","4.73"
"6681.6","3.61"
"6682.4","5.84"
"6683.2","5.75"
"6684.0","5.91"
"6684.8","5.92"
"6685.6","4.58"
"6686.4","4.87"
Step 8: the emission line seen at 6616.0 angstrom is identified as [O II] 3727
